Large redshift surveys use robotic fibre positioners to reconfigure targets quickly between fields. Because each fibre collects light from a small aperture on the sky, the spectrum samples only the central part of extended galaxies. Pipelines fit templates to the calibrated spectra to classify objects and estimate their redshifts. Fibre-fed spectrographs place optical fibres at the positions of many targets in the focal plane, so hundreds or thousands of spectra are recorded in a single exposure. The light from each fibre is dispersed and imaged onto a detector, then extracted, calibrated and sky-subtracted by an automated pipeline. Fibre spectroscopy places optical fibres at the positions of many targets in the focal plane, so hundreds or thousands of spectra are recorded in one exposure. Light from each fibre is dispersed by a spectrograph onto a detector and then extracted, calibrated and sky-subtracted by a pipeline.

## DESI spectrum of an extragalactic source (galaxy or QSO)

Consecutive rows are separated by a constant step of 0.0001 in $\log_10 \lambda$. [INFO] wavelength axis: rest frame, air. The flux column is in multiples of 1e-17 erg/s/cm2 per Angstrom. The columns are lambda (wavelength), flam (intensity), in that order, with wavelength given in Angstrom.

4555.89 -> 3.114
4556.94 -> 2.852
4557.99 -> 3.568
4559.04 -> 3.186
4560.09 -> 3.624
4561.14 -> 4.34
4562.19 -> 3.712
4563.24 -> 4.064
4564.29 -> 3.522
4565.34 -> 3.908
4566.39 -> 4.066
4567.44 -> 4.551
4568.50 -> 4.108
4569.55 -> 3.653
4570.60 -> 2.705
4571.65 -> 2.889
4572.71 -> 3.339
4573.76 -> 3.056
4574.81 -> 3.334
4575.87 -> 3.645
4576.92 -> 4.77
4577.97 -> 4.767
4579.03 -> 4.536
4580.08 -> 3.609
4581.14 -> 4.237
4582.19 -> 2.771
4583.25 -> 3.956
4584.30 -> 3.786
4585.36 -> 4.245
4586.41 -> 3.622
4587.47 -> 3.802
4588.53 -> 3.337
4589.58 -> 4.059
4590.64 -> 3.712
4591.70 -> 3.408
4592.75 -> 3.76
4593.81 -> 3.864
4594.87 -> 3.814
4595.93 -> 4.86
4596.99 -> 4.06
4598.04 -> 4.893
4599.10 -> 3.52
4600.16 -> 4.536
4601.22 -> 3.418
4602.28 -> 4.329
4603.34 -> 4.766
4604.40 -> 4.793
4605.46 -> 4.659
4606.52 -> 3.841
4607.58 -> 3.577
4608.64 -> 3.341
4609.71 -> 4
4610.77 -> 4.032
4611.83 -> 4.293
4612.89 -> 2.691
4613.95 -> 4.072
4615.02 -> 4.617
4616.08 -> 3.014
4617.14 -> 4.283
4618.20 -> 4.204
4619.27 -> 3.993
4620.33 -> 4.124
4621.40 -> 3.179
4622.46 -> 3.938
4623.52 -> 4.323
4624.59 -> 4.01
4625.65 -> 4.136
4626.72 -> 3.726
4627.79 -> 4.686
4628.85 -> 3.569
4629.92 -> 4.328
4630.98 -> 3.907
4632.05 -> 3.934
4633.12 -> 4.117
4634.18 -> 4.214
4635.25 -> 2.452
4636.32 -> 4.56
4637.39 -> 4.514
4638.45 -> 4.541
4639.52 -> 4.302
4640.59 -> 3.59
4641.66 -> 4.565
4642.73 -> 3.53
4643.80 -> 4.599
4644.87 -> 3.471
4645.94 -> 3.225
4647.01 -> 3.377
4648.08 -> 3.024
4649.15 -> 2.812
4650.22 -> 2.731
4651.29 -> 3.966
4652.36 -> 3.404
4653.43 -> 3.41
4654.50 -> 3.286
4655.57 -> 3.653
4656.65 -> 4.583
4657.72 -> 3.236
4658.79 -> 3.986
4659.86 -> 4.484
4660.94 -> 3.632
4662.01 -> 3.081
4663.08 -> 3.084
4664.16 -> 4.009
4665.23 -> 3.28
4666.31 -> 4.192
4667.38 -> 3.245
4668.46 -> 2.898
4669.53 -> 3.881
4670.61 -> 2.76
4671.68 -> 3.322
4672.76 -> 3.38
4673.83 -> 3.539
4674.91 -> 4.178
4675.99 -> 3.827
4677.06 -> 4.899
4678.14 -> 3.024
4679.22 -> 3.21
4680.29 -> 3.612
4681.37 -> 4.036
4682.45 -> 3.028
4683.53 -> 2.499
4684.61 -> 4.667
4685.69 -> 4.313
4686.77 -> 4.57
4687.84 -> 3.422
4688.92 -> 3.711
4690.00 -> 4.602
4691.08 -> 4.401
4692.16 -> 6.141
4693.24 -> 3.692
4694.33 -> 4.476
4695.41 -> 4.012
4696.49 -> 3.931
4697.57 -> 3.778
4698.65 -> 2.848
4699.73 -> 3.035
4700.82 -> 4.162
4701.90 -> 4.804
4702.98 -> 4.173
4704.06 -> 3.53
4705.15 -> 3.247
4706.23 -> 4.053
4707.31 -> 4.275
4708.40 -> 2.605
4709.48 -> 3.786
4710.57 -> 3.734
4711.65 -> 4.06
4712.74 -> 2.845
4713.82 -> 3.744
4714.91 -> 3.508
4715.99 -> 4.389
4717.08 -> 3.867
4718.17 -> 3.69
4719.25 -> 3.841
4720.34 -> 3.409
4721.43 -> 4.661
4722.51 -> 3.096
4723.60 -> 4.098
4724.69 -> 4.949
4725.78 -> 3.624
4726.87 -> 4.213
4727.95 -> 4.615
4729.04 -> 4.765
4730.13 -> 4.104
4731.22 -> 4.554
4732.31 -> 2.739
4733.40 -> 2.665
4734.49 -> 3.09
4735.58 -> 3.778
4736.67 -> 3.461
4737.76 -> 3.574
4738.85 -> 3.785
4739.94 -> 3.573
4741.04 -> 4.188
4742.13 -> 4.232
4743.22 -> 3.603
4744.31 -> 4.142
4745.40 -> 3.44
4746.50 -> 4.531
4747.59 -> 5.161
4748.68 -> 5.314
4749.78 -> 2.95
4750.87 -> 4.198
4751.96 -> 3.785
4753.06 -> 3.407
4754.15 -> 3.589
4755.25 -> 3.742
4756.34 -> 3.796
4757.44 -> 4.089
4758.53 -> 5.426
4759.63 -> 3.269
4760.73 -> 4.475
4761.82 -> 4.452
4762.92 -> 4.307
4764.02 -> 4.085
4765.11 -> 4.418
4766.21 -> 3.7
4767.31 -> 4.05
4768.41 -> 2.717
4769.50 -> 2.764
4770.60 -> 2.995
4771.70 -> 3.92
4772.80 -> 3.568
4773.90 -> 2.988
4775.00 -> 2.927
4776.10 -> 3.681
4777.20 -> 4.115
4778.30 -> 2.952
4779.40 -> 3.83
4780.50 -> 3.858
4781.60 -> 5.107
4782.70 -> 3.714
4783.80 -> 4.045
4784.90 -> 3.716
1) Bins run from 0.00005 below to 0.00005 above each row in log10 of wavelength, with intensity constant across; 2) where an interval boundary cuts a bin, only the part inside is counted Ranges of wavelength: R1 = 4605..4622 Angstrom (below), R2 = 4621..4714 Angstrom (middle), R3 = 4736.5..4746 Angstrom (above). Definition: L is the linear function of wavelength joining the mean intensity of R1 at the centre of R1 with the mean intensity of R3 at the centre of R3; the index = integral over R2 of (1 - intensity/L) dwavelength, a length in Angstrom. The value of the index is 1.39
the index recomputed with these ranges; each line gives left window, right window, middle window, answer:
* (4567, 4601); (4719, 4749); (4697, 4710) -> 0.8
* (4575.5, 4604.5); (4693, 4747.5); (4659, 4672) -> 1.4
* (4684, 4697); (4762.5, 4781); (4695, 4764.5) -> 1.0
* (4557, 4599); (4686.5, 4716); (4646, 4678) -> 2.7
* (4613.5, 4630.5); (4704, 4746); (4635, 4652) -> 1.0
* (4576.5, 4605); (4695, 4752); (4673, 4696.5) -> -0.5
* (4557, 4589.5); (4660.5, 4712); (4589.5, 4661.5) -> -2.8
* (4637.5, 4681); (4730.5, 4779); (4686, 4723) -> -1.9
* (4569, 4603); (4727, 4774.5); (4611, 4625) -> -0.3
